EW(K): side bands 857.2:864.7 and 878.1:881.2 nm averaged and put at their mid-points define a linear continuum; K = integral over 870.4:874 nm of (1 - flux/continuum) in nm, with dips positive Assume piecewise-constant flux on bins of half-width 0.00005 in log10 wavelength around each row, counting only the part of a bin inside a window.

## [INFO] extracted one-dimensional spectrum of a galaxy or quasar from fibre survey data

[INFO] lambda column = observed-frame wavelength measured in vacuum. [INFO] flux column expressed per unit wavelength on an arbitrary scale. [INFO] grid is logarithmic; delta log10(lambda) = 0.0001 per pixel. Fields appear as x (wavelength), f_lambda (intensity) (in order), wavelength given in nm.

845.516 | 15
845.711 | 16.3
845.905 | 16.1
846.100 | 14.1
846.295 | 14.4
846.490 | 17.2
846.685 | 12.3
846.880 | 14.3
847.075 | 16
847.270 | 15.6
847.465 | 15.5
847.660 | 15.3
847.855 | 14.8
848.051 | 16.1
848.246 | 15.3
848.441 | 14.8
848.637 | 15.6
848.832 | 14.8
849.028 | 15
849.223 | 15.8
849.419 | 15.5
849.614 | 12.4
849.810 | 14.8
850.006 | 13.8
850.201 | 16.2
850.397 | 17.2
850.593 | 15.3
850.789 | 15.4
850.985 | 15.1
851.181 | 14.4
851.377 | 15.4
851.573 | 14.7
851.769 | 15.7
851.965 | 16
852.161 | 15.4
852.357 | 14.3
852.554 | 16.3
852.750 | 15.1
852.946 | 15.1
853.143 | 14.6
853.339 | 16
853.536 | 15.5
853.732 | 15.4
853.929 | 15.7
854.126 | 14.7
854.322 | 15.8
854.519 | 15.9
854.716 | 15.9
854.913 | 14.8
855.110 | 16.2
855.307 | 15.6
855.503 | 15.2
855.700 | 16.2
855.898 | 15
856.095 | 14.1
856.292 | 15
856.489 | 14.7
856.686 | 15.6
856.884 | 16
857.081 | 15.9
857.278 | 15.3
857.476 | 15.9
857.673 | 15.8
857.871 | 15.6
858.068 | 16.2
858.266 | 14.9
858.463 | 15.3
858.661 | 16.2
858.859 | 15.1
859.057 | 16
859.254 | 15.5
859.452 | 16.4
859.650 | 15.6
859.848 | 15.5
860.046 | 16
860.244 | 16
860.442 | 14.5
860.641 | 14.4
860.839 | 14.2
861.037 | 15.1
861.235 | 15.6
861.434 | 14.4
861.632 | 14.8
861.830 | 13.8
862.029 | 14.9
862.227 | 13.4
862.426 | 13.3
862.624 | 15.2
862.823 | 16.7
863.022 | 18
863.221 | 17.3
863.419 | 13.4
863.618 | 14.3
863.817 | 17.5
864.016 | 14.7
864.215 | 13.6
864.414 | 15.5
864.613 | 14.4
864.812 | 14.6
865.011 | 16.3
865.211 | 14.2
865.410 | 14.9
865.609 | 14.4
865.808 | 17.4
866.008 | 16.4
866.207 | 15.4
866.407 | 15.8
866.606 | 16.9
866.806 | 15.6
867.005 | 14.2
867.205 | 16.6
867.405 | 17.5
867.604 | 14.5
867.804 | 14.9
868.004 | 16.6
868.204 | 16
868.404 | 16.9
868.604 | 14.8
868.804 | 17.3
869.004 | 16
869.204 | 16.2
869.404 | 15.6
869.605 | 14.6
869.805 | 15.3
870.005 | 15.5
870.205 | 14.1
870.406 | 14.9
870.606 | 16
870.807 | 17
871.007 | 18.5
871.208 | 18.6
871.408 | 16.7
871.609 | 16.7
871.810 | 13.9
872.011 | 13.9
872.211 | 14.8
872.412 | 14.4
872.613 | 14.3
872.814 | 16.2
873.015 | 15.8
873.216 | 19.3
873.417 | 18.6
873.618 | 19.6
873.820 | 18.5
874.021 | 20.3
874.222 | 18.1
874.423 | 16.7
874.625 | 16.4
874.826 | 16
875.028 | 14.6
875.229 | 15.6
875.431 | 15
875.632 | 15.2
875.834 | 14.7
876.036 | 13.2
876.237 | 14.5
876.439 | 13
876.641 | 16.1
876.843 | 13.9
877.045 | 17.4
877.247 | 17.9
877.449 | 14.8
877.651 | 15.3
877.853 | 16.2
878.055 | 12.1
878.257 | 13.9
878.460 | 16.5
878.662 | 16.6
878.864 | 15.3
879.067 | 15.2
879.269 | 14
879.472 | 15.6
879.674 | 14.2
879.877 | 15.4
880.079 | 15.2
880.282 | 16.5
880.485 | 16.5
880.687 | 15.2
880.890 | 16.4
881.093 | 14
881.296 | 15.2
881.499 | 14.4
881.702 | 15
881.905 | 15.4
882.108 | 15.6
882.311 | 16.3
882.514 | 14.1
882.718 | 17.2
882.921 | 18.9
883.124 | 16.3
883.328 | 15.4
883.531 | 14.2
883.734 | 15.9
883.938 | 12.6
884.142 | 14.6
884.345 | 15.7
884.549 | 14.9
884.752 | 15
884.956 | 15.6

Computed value -0.32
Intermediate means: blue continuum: 15.3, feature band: 16.7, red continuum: 15.3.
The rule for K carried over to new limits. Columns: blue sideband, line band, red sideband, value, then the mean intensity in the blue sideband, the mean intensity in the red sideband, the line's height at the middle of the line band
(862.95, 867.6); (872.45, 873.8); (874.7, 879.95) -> -0.175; 15.6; 15.1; 15.3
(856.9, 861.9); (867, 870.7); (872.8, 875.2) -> 0.233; 15.4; 17.5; 16.8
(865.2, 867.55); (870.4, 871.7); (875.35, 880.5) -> -0.127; 15.8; 15.1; 15.5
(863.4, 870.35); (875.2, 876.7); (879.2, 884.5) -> 0.083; 15.5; 15.4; 15.4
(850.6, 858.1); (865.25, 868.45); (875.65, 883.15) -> -0.095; 15.4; 15.3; 15.4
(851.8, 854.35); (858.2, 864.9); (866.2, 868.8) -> 0.212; 15.4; 15.9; 15.7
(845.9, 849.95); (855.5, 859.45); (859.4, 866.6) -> -0.094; 15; 15.2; 15.1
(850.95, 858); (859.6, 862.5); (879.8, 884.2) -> 0.122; 15.4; 15.5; 15.4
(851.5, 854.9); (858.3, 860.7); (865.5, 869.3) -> 0.017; 15.4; 16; 15.7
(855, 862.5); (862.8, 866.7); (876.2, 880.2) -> -0.086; 15.2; 15.2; 15.2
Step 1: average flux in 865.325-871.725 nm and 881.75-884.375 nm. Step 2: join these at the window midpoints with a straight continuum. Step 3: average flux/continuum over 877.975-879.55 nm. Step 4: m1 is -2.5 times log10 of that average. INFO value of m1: 0.053 mag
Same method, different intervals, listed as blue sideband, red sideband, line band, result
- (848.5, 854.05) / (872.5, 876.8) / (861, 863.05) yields 0.06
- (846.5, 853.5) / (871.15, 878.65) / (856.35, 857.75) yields -0.01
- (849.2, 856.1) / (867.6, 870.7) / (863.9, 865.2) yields 0.05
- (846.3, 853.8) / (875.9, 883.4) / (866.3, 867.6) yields -0.05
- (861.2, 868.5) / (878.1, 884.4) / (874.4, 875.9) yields -0.01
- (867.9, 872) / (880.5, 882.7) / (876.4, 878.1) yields 0.01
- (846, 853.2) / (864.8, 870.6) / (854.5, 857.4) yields -0.01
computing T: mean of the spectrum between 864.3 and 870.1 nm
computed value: 15.7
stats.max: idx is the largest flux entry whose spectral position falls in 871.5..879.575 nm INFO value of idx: 20.3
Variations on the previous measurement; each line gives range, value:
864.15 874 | 19.6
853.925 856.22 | 16.2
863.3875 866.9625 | 17.5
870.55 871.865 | 18.6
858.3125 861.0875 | 16.4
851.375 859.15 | 16.3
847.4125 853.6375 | 17.2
